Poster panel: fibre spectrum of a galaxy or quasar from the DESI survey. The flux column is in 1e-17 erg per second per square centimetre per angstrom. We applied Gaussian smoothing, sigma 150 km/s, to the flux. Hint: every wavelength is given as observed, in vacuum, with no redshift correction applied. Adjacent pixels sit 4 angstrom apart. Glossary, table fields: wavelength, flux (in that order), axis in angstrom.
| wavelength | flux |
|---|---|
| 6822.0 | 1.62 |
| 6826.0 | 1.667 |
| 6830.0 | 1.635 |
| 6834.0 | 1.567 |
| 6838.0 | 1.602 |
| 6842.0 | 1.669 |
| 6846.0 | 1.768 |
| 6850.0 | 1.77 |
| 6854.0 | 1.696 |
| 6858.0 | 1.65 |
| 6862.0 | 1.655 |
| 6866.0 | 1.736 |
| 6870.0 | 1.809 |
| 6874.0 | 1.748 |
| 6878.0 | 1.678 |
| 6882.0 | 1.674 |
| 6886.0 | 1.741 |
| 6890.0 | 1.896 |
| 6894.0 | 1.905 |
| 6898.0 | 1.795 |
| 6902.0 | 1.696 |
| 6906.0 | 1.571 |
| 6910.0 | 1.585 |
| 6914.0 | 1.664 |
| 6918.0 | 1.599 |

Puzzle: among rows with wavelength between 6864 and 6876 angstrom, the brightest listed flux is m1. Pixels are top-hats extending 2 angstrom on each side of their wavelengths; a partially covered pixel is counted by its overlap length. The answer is 1.809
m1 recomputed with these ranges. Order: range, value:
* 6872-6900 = 1.905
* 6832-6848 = 1.768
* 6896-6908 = 1.795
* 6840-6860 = 1.77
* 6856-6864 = 1.655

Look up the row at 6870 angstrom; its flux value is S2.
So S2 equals 1.809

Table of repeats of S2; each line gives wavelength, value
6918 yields 1.599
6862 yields 1.655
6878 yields 1.678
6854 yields 1.696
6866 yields 1.736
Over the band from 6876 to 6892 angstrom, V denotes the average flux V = 1.75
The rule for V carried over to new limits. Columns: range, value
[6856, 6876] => 1.72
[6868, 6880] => 1.74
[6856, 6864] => 1.65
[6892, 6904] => 1.8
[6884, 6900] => 1.83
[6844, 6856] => 1.74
